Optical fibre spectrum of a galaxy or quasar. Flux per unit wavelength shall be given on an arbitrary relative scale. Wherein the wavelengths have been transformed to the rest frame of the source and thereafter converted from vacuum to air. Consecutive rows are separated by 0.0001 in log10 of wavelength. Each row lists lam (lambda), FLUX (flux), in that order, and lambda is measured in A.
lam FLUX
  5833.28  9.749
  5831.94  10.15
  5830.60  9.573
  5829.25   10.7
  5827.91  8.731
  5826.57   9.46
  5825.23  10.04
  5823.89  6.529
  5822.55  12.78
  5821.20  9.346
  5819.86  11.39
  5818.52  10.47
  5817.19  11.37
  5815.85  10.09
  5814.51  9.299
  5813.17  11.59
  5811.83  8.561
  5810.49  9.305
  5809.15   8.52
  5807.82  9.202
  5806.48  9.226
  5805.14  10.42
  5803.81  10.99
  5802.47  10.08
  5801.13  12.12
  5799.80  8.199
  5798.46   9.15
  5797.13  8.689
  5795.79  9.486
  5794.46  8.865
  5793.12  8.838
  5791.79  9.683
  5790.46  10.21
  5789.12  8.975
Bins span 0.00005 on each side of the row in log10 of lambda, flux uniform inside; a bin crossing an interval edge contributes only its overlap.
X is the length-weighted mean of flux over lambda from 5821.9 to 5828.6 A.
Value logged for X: 9.51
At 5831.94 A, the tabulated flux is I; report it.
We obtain 10.15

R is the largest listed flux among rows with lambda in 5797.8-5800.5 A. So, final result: 9.15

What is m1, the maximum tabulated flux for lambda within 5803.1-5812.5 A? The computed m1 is 10.99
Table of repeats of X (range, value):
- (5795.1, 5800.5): 8.91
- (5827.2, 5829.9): 9.72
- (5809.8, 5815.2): 9.67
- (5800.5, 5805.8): 10.9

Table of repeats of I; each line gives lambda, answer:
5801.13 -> 12.12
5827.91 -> 8.731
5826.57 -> 9.46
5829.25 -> 10.7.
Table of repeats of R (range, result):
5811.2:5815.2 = 11.59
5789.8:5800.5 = 10.21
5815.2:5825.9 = 12.78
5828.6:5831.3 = 10.7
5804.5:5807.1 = 10.42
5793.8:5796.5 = 9.486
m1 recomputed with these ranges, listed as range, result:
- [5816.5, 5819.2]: 11.37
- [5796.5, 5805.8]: 12.12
